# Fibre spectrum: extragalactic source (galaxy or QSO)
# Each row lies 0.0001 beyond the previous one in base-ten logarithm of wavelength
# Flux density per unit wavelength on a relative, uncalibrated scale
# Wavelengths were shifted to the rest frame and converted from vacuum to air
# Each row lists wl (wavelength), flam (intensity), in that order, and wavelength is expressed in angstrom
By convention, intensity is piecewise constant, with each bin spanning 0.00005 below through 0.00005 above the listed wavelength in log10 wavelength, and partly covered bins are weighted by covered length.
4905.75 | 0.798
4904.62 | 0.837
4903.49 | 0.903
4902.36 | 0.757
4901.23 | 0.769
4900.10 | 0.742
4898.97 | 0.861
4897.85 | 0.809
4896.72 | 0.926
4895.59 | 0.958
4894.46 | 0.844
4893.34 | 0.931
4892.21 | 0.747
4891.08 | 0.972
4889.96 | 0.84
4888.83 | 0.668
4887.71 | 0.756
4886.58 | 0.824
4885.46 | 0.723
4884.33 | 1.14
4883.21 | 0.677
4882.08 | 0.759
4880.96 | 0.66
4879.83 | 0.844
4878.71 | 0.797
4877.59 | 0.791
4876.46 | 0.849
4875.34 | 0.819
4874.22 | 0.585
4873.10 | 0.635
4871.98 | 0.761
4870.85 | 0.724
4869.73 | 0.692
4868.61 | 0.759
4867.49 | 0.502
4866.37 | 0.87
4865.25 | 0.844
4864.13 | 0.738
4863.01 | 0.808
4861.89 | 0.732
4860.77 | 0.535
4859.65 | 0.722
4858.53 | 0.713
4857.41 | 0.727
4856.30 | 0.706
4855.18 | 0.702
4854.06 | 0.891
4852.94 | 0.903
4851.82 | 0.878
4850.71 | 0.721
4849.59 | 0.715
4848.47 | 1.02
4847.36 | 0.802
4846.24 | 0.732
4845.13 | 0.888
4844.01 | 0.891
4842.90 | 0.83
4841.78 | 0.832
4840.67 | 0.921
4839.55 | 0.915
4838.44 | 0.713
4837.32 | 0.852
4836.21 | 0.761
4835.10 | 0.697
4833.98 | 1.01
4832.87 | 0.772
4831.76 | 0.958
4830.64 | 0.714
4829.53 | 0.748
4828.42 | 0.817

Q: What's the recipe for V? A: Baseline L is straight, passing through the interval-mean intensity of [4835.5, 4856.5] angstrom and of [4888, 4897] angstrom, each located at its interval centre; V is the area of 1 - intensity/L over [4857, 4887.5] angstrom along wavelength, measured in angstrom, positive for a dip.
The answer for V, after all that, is 3.4 angstrom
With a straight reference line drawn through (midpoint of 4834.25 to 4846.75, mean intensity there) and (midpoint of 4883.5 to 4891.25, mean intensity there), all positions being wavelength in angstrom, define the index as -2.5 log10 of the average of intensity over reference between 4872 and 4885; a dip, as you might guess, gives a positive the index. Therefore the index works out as 0.08 mag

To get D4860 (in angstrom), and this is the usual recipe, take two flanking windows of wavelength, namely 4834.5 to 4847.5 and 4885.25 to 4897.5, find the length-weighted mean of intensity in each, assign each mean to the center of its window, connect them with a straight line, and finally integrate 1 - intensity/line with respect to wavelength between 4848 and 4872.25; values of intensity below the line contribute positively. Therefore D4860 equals 2.1 angstrom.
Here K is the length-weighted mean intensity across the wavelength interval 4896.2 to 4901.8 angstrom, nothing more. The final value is 0.821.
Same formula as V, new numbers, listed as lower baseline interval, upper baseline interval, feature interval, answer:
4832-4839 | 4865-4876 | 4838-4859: -1.1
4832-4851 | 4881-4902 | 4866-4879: 1.6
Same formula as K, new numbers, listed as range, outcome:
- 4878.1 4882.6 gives 0.766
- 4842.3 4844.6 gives 0.859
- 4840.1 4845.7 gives 0.872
